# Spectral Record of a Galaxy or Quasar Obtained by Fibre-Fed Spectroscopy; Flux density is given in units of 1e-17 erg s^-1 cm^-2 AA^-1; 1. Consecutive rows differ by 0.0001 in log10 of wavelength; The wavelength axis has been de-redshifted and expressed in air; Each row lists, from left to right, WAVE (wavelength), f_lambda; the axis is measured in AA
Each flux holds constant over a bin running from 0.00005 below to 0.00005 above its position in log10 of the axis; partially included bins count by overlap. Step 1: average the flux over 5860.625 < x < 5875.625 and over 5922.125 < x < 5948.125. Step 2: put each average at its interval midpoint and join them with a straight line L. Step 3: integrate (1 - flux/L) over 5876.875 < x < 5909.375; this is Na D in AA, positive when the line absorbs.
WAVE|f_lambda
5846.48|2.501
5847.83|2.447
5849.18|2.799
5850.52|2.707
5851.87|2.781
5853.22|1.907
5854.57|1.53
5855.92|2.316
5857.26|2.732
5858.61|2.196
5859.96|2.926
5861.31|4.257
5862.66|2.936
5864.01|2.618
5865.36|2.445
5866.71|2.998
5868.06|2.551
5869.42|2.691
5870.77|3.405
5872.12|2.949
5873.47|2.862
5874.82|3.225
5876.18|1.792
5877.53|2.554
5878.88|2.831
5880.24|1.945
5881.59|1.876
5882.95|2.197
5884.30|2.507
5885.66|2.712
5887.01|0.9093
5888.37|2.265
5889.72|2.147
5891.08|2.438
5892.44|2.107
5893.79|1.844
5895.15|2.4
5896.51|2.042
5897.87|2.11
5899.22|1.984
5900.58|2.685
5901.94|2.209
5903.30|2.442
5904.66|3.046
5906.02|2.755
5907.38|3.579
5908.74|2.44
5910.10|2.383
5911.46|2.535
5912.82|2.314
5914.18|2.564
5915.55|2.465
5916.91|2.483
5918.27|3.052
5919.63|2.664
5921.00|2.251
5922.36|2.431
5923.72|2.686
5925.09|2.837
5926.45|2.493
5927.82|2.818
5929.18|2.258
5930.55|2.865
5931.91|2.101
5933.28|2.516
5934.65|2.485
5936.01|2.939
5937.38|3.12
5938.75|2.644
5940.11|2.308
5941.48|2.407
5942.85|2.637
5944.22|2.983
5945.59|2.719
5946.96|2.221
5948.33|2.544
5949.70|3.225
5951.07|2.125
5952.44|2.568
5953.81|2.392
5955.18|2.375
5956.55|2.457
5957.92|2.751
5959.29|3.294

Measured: 5.8 AA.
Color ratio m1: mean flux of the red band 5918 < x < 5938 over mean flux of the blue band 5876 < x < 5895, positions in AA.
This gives 1.21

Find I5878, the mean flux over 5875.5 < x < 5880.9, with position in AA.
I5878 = 2.28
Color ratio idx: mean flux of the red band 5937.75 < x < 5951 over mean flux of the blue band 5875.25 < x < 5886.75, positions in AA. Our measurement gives 1.15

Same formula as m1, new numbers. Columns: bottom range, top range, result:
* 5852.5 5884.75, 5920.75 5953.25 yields 1.00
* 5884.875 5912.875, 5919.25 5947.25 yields 1.10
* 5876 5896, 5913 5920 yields 1.20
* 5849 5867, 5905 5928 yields 1.00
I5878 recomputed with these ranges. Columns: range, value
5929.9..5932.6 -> 2.48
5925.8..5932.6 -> 2.51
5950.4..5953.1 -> 2.35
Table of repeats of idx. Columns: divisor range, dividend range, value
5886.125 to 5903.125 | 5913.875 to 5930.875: 1.23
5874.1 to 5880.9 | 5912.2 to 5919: 1.04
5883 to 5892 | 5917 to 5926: 1.22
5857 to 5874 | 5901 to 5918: 0.90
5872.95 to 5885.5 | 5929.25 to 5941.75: 1.07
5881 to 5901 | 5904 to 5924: 1.23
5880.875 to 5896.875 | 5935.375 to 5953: 1.25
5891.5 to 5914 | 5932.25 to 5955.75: 1.07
